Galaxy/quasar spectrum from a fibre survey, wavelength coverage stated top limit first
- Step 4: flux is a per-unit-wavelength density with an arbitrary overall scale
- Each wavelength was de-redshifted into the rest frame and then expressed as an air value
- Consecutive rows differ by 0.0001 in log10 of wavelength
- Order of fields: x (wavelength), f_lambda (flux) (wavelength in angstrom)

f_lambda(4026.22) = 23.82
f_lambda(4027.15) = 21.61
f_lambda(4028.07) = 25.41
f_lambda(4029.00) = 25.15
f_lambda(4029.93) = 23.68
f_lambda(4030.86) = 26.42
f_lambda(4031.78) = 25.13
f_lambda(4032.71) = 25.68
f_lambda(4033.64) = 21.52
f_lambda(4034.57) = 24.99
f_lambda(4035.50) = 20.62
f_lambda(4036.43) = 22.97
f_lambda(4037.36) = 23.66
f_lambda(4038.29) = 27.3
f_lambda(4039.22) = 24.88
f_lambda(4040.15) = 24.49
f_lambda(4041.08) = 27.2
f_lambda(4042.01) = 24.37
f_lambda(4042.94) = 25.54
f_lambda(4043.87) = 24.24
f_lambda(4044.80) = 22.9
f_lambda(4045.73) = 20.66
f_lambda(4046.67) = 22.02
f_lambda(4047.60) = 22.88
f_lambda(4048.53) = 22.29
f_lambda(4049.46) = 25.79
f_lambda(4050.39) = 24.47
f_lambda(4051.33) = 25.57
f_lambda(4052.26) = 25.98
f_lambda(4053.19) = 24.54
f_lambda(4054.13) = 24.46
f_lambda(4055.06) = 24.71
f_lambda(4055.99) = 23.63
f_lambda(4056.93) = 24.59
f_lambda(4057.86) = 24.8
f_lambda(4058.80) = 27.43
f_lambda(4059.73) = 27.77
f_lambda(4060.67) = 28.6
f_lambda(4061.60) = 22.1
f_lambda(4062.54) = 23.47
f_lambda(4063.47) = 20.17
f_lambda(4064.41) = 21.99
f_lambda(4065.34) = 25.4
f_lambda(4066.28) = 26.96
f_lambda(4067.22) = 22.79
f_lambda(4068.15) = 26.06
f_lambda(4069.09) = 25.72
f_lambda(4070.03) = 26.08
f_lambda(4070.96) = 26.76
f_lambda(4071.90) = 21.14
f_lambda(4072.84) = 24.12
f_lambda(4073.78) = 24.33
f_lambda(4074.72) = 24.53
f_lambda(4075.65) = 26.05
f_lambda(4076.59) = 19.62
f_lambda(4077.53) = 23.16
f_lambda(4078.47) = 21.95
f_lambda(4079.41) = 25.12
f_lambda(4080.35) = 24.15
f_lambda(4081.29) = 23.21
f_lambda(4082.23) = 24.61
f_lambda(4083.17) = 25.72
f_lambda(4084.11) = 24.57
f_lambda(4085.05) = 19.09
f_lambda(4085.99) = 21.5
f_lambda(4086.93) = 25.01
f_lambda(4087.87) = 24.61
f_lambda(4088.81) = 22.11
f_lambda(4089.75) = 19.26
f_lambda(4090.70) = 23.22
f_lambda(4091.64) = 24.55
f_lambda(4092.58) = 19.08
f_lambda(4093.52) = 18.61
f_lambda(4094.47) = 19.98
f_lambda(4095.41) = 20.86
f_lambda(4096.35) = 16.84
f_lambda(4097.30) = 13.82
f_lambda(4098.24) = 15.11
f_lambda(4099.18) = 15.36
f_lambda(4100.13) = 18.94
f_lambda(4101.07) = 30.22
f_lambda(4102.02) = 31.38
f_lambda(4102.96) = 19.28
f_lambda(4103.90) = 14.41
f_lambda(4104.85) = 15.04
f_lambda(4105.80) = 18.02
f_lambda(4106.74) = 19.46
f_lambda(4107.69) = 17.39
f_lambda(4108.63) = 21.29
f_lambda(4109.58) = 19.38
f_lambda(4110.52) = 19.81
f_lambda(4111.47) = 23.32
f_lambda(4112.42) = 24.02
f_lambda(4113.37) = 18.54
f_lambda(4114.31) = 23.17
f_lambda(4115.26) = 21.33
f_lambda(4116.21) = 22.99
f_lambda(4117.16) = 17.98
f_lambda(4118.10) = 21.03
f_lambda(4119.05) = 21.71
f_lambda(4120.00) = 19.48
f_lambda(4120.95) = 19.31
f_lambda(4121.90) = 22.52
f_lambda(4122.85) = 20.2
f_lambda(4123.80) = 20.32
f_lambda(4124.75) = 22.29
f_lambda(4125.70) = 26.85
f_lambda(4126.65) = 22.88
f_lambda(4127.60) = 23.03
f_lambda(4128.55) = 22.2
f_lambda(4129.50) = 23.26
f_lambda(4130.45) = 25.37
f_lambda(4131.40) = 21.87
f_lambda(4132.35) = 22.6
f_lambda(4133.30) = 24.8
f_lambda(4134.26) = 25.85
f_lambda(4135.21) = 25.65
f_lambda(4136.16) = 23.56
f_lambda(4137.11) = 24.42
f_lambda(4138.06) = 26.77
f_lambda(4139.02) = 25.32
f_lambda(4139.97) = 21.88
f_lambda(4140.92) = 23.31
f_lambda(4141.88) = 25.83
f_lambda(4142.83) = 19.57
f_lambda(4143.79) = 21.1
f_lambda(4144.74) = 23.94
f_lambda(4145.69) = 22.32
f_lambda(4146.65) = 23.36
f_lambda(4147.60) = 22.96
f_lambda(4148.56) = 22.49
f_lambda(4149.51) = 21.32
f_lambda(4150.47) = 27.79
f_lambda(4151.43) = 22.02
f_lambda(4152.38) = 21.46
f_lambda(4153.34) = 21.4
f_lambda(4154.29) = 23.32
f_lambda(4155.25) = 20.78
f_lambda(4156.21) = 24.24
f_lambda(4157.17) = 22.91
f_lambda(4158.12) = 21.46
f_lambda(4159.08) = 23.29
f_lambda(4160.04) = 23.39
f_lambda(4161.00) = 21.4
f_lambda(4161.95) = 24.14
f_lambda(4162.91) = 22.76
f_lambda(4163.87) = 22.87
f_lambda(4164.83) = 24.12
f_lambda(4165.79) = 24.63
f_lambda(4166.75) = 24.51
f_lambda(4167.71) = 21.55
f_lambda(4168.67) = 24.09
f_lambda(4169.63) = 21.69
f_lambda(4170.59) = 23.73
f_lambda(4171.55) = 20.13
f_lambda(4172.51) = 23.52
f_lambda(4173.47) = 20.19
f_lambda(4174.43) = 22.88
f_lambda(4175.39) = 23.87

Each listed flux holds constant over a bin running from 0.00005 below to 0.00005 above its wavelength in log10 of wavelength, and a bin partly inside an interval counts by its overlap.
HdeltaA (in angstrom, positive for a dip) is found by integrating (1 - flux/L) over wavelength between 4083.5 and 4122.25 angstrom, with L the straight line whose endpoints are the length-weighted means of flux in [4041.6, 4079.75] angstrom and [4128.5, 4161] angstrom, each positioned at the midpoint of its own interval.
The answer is 5.2 angstrom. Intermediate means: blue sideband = 24.3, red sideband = 23.3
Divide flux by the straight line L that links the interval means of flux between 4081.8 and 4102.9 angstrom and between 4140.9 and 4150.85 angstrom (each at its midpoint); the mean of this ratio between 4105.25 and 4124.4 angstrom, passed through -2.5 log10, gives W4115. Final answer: 0.081 mag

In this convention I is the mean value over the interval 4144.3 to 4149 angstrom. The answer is 23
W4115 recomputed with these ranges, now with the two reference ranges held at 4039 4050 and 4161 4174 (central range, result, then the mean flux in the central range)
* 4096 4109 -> 0.23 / 19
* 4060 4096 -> 0.02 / 23.3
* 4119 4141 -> 0.00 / 23.2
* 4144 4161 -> 0.01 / 22.8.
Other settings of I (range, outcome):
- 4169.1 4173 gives 22.3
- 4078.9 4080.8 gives 24.6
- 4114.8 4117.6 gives 20.8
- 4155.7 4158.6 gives 22.8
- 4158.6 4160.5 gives 23.3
